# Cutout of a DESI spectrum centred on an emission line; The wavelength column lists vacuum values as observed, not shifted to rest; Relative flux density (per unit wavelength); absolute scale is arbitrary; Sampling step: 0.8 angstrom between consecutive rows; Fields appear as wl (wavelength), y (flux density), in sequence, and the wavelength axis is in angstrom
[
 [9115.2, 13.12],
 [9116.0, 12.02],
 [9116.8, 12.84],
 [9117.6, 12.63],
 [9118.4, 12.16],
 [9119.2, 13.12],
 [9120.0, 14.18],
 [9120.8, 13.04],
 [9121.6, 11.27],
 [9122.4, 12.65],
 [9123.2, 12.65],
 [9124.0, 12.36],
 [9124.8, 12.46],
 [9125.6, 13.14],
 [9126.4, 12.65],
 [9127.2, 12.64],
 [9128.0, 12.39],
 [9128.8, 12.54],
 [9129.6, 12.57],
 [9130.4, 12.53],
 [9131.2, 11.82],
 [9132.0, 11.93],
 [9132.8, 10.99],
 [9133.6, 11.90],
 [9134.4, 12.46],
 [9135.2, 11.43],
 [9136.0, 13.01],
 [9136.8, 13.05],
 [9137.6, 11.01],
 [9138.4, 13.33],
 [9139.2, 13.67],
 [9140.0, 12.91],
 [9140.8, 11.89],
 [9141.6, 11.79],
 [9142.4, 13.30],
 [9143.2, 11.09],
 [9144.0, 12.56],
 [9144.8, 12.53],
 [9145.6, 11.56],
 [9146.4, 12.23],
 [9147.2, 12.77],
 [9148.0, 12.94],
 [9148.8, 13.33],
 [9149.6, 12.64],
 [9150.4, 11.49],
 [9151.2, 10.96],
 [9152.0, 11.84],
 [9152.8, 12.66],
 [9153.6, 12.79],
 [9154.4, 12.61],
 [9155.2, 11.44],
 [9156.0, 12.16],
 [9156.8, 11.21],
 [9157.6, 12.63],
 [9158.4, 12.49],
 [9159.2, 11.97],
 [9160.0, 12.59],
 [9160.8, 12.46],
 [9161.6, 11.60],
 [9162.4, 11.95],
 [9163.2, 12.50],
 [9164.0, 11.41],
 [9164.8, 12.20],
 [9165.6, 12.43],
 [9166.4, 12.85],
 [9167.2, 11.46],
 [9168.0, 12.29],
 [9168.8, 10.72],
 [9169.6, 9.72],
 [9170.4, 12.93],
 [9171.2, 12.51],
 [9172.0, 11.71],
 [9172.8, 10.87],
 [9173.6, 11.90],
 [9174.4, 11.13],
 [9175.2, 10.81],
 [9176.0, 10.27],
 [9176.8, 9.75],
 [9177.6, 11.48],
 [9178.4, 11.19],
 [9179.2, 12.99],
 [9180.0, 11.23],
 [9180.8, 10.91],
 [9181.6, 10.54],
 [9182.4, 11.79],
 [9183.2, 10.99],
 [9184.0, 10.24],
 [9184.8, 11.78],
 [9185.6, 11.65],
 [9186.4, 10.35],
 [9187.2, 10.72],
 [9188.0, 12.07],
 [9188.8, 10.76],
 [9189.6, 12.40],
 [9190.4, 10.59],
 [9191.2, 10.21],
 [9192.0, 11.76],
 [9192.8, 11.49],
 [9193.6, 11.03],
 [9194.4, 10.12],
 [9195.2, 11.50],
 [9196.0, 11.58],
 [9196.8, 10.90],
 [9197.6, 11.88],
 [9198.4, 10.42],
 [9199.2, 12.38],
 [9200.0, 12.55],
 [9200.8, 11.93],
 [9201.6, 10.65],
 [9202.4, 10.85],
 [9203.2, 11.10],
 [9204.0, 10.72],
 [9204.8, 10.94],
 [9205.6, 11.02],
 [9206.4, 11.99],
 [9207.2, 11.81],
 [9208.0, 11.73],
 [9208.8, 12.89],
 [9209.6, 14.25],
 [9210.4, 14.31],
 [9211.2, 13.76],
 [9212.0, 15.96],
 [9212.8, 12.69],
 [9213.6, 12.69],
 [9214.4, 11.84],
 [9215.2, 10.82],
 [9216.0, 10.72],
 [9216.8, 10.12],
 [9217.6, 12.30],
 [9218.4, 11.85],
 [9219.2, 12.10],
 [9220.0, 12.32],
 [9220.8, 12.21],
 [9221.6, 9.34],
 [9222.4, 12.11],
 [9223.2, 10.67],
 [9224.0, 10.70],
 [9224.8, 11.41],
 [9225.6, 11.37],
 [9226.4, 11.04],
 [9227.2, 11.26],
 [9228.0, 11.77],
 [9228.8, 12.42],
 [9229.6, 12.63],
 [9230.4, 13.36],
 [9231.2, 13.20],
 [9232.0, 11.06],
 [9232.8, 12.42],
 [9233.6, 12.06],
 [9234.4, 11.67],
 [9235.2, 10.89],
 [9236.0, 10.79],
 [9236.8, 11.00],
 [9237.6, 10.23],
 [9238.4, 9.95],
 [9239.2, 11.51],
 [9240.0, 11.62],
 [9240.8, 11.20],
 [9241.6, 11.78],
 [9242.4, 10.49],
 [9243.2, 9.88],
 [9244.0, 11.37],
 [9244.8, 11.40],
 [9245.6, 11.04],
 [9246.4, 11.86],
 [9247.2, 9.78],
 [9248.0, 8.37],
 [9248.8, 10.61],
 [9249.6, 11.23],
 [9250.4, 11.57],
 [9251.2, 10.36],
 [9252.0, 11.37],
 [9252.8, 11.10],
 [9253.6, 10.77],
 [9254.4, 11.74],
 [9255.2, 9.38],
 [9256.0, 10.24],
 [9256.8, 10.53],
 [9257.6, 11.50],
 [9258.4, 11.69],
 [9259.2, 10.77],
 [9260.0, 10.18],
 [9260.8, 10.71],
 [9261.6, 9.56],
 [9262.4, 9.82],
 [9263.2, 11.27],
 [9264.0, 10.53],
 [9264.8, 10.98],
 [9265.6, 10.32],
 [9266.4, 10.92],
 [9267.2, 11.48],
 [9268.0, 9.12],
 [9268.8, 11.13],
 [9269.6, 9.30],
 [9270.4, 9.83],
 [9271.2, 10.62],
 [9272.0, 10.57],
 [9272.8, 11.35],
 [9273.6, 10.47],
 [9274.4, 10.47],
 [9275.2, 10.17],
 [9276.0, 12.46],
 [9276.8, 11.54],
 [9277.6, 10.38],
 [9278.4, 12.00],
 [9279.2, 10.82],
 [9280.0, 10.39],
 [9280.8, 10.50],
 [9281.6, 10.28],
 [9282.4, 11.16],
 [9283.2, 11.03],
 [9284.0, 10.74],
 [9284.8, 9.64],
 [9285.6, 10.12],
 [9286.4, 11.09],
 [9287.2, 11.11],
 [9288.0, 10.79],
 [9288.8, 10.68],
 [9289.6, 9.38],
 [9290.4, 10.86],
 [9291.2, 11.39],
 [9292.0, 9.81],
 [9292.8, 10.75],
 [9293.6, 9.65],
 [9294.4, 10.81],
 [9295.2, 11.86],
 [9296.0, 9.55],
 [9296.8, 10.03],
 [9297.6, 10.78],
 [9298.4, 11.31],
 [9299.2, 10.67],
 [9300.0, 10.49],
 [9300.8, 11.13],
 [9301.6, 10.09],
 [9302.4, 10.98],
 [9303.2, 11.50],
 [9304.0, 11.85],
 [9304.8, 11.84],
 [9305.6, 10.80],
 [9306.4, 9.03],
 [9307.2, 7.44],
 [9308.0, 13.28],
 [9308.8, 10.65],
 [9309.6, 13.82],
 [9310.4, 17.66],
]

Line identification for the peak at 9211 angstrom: [S II]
